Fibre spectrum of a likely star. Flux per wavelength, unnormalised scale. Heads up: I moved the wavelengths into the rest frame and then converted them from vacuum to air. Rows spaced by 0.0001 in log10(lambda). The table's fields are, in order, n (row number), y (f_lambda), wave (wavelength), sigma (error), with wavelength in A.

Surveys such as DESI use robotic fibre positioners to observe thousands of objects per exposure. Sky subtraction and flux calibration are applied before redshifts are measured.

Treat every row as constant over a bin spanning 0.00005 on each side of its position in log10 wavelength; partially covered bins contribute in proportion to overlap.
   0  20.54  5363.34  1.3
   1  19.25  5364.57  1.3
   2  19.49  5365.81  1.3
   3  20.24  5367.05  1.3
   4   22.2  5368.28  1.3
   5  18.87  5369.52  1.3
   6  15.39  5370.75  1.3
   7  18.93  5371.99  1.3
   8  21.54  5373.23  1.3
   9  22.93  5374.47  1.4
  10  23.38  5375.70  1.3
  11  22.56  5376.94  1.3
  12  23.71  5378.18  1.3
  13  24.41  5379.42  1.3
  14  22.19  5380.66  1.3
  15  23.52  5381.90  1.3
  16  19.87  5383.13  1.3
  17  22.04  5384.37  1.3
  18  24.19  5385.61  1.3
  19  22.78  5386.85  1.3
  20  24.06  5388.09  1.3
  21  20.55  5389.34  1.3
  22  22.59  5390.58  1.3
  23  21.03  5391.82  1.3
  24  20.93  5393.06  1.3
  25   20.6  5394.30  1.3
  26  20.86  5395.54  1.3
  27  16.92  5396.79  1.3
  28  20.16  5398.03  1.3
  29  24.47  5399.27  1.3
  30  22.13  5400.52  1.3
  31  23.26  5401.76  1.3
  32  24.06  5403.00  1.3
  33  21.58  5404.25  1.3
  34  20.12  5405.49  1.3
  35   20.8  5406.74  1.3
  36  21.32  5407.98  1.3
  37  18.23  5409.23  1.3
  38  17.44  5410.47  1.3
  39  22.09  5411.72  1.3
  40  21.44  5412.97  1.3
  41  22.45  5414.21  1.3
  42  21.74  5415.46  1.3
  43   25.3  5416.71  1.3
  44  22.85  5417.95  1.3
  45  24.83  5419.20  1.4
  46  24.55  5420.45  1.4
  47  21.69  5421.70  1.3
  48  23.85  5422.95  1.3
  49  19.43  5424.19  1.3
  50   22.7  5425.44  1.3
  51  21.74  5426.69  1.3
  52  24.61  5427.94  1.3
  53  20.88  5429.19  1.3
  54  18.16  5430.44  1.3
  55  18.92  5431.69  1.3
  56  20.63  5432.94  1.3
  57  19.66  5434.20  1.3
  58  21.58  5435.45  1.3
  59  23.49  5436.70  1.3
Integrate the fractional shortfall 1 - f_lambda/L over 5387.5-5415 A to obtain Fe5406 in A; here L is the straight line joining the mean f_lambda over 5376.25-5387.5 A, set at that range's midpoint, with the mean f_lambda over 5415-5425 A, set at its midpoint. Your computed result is 2.0 A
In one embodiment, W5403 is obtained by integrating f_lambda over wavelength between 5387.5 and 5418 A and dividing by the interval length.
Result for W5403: 21.4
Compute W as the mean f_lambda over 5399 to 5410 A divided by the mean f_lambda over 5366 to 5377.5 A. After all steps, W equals 1.0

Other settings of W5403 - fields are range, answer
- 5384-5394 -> 22.2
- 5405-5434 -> 21.5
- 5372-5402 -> 22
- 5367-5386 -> 21.6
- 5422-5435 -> 21.1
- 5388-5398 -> 20.7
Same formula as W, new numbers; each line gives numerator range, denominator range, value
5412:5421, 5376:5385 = 1.03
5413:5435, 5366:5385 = 1.03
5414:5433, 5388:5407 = 1.03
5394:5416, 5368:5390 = 0.97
